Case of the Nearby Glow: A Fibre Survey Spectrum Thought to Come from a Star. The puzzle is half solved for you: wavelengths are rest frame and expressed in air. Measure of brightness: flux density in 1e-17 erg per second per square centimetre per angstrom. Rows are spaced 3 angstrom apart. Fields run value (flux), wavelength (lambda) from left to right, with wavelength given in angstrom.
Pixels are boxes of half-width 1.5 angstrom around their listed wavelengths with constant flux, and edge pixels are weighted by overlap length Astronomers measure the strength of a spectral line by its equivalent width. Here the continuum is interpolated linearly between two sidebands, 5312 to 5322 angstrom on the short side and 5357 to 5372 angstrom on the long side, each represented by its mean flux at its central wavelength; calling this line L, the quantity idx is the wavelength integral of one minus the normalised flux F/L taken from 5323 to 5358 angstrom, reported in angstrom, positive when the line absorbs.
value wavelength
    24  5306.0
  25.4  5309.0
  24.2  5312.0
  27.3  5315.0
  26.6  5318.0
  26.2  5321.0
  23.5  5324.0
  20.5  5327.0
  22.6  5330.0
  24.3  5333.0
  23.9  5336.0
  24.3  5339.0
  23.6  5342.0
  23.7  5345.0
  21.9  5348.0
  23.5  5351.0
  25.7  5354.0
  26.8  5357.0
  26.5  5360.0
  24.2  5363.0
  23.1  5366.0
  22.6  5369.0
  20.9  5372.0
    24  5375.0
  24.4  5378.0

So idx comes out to 2.1 angstrom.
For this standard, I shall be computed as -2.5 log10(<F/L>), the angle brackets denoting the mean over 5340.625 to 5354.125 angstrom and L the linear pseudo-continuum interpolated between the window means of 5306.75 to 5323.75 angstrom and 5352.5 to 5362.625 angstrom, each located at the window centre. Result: 0.11 mag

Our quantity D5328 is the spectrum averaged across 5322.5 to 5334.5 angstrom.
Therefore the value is 22.7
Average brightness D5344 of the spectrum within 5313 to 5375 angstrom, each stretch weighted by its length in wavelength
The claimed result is 24.1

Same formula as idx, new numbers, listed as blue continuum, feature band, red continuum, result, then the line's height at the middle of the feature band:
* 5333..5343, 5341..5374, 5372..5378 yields -0.3 angstrom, 23.6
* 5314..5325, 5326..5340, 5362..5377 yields 1.1 angstrom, 25.1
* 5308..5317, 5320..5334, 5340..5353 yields 0.8 angstrom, 24.7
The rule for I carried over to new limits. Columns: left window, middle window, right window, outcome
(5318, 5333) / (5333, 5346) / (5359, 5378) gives -0.014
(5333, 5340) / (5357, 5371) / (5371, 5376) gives -0.064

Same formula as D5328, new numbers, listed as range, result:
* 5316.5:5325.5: 25.4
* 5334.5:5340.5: 24.1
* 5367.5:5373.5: 21.8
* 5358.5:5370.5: 24.1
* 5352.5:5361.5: 26.3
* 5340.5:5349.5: 23.1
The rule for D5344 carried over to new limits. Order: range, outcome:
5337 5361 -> 24.4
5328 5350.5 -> 23.4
